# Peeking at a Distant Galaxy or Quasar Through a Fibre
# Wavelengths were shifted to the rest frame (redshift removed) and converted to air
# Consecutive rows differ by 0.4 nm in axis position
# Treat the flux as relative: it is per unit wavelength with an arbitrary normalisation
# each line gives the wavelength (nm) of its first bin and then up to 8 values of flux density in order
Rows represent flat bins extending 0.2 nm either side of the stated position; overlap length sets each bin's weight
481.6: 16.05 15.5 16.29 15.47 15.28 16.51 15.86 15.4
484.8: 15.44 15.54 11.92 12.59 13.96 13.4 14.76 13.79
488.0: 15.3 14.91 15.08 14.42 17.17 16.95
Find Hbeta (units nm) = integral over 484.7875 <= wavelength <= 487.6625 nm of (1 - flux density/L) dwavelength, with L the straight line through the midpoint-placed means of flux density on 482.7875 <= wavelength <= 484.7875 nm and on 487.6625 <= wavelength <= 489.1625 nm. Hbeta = 0.27 nm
